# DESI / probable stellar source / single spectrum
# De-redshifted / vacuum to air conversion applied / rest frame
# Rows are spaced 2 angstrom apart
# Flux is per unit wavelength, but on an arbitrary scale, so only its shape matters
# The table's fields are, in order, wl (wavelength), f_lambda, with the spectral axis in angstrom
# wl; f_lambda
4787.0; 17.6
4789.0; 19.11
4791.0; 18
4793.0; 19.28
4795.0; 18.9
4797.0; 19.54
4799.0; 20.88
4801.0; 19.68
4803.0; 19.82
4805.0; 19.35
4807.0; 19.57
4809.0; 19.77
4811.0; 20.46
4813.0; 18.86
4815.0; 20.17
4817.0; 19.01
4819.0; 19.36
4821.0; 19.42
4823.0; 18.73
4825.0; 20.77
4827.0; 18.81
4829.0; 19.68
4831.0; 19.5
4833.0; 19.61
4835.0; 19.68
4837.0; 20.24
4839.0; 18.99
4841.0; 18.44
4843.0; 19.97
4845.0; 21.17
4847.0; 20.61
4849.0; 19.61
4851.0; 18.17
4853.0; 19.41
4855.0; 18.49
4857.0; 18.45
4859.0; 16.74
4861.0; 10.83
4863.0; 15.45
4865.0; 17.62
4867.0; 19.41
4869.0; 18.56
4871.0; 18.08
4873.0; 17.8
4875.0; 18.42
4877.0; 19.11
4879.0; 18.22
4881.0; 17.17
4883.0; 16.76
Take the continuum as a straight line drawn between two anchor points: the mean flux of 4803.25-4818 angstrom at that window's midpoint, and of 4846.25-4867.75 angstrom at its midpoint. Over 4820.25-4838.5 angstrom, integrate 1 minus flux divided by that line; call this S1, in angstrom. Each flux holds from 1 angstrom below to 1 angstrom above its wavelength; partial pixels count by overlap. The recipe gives -0.8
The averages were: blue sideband 19.6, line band 19.6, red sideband 17.7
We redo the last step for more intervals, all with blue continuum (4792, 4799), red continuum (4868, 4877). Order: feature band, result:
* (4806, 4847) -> -1.4 angstrom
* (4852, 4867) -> 1.3 angstrom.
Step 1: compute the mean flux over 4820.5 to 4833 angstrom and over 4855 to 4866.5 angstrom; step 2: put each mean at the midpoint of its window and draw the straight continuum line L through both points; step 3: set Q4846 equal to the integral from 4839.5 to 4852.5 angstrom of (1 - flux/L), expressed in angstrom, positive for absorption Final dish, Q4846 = -1.5 angstrom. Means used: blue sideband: 19.5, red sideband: 16.2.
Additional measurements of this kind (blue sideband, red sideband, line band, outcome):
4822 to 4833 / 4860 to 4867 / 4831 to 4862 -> -2.51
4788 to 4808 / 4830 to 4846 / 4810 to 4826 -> -0.03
